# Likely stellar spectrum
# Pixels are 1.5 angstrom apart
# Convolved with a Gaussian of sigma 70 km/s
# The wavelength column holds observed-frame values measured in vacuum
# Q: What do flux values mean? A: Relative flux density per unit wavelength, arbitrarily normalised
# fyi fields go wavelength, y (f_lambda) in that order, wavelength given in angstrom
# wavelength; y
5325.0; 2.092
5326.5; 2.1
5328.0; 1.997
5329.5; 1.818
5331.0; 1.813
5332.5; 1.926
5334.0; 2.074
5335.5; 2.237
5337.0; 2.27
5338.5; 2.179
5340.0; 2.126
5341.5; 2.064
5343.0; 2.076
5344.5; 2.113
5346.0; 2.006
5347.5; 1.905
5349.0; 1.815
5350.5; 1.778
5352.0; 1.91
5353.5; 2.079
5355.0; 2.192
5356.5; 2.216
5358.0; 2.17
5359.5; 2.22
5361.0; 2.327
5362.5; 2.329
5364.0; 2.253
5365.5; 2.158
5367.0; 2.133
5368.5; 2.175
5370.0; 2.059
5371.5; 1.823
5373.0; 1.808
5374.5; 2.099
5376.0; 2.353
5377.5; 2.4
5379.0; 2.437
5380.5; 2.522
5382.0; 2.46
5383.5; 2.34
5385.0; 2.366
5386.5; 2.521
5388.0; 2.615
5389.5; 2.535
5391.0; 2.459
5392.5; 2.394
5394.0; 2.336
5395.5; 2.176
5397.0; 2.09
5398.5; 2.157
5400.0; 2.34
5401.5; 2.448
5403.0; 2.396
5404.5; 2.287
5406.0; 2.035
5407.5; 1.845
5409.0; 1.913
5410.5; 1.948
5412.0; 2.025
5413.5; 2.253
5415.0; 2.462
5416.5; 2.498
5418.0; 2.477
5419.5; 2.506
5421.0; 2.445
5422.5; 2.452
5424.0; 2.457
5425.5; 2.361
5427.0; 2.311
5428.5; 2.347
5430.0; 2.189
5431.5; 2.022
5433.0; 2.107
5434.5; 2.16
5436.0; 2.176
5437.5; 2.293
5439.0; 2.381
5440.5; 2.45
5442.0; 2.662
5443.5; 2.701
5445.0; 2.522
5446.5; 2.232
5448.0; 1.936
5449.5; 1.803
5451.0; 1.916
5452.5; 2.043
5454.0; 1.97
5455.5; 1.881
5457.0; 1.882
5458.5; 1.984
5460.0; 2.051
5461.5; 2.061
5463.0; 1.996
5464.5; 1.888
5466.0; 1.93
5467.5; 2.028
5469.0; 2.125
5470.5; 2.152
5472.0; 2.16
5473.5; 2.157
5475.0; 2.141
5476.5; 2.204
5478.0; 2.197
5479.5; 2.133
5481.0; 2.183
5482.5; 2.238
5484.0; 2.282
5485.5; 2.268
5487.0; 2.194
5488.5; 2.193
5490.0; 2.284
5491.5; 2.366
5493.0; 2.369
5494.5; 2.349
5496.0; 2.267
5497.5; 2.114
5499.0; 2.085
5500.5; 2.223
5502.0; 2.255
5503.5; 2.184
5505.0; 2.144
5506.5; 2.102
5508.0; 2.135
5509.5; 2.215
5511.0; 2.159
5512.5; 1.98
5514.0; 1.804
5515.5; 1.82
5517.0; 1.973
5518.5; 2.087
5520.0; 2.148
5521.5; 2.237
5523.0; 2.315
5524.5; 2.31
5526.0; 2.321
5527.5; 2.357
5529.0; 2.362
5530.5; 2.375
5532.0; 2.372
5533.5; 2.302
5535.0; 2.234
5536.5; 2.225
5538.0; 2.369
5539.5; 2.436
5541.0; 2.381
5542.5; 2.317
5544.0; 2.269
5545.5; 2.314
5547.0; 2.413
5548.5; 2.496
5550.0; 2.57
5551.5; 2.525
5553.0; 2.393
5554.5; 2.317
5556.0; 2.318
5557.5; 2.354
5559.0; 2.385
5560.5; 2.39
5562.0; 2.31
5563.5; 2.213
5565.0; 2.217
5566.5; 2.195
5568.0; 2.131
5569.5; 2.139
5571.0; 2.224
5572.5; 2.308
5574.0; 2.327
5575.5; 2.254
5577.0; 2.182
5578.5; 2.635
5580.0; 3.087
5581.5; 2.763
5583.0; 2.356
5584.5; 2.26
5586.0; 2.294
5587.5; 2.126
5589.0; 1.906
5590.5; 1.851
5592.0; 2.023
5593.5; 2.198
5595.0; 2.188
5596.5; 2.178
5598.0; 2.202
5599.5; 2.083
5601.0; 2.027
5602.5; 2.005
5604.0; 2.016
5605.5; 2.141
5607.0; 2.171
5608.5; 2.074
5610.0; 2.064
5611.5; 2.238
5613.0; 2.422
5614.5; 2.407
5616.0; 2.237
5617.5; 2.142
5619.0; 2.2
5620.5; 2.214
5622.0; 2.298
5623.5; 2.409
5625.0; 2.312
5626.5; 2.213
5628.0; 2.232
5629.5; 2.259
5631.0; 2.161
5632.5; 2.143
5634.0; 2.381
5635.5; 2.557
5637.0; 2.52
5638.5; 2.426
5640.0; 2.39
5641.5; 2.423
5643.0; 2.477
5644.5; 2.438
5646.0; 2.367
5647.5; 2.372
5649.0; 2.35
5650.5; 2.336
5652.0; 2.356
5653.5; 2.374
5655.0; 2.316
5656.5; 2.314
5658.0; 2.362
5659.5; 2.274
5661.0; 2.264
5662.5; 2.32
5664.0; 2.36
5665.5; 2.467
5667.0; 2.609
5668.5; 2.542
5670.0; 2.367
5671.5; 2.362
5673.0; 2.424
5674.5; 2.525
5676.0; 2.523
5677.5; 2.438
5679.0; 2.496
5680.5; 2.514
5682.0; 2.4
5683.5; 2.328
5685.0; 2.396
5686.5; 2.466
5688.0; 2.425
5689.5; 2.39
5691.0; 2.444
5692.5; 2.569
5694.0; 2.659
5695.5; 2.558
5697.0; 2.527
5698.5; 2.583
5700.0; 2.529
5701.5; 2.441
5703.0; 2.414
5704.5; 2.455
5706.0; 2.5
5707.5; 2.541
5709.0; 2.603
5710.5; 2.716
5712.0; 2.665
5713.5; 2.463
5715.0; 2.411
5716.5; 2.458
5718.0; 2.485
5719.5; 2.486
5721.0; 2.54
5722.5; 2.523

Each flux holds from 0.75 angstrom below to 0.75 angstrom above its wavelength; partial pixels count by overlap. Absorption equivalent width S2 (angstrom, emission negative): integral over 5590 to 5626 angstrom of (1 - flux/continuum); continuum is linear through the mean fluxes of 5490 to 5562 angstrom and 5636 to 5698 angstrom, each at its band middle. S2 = 2.8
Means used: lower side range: 2.27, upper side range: 2.43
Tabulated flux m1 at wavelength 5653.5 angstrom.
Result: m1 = 2.374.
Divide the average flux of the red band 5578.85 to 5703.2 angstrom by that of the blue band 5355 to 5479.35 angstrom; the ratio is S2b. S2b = 1.05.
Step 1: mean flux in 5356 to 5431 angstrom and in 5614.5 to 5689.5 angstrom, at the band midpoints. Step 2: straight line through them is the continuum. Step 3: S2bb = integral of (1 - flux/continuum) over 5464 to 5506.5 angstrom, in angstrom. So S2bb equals 2.3 angstrom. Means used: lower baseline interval 2.28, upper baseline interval 2.37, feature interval 2.18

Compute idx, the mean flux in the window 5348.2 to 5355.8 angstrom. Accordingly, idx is 1.96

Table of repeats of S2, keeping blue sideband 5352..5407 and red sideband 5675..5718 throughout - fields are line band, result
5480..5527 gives 3.45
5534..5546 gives 0.32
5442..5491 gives 4.23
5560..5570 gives 0.72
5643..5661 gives 0.81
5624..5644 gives 0.84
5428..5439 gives 0.52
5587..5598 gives 1.57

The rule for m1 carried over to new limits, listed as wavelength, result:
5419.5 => 2.506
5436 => 2.176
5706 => 2.5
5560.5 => 2.39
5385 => 2.366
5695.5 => 2.558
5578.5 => 2.635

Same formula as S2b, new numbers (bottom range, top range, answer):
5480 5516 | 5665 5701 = 1.14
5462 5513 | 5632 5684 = 1.11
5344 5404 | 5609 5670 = 1.05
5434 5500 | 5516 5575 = 1.06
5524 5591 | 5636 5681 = 1.03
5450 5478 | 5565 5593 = 1.12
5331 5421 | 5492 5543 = 1.01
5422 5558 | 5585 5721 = 1.06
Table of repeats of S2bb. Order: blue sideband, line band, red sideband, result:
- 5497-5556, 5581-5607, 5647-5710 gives 2.1 angstrom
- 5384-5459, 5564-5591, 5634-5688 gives 0.7 angstrom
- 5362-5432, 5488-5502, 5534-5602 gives 0.2 angstrom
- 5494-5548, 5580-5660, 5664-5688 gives 3.4 angstrom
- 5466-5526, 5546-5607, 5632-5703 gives 0.4 angstrom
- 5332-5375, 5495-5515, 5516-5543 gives 1.1 angstrom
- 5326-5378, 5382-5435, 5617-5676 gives -4.0 angstrom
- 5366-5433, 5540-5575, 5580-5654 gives -0.9 angstrom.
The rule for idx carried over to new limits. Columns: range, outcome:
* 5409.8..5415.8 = 2.18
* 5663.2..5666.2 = 2.41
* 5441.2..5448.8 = 2.41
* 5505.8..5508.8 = 2.12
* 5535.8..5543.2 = 2.35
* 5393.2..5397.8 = 2.2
